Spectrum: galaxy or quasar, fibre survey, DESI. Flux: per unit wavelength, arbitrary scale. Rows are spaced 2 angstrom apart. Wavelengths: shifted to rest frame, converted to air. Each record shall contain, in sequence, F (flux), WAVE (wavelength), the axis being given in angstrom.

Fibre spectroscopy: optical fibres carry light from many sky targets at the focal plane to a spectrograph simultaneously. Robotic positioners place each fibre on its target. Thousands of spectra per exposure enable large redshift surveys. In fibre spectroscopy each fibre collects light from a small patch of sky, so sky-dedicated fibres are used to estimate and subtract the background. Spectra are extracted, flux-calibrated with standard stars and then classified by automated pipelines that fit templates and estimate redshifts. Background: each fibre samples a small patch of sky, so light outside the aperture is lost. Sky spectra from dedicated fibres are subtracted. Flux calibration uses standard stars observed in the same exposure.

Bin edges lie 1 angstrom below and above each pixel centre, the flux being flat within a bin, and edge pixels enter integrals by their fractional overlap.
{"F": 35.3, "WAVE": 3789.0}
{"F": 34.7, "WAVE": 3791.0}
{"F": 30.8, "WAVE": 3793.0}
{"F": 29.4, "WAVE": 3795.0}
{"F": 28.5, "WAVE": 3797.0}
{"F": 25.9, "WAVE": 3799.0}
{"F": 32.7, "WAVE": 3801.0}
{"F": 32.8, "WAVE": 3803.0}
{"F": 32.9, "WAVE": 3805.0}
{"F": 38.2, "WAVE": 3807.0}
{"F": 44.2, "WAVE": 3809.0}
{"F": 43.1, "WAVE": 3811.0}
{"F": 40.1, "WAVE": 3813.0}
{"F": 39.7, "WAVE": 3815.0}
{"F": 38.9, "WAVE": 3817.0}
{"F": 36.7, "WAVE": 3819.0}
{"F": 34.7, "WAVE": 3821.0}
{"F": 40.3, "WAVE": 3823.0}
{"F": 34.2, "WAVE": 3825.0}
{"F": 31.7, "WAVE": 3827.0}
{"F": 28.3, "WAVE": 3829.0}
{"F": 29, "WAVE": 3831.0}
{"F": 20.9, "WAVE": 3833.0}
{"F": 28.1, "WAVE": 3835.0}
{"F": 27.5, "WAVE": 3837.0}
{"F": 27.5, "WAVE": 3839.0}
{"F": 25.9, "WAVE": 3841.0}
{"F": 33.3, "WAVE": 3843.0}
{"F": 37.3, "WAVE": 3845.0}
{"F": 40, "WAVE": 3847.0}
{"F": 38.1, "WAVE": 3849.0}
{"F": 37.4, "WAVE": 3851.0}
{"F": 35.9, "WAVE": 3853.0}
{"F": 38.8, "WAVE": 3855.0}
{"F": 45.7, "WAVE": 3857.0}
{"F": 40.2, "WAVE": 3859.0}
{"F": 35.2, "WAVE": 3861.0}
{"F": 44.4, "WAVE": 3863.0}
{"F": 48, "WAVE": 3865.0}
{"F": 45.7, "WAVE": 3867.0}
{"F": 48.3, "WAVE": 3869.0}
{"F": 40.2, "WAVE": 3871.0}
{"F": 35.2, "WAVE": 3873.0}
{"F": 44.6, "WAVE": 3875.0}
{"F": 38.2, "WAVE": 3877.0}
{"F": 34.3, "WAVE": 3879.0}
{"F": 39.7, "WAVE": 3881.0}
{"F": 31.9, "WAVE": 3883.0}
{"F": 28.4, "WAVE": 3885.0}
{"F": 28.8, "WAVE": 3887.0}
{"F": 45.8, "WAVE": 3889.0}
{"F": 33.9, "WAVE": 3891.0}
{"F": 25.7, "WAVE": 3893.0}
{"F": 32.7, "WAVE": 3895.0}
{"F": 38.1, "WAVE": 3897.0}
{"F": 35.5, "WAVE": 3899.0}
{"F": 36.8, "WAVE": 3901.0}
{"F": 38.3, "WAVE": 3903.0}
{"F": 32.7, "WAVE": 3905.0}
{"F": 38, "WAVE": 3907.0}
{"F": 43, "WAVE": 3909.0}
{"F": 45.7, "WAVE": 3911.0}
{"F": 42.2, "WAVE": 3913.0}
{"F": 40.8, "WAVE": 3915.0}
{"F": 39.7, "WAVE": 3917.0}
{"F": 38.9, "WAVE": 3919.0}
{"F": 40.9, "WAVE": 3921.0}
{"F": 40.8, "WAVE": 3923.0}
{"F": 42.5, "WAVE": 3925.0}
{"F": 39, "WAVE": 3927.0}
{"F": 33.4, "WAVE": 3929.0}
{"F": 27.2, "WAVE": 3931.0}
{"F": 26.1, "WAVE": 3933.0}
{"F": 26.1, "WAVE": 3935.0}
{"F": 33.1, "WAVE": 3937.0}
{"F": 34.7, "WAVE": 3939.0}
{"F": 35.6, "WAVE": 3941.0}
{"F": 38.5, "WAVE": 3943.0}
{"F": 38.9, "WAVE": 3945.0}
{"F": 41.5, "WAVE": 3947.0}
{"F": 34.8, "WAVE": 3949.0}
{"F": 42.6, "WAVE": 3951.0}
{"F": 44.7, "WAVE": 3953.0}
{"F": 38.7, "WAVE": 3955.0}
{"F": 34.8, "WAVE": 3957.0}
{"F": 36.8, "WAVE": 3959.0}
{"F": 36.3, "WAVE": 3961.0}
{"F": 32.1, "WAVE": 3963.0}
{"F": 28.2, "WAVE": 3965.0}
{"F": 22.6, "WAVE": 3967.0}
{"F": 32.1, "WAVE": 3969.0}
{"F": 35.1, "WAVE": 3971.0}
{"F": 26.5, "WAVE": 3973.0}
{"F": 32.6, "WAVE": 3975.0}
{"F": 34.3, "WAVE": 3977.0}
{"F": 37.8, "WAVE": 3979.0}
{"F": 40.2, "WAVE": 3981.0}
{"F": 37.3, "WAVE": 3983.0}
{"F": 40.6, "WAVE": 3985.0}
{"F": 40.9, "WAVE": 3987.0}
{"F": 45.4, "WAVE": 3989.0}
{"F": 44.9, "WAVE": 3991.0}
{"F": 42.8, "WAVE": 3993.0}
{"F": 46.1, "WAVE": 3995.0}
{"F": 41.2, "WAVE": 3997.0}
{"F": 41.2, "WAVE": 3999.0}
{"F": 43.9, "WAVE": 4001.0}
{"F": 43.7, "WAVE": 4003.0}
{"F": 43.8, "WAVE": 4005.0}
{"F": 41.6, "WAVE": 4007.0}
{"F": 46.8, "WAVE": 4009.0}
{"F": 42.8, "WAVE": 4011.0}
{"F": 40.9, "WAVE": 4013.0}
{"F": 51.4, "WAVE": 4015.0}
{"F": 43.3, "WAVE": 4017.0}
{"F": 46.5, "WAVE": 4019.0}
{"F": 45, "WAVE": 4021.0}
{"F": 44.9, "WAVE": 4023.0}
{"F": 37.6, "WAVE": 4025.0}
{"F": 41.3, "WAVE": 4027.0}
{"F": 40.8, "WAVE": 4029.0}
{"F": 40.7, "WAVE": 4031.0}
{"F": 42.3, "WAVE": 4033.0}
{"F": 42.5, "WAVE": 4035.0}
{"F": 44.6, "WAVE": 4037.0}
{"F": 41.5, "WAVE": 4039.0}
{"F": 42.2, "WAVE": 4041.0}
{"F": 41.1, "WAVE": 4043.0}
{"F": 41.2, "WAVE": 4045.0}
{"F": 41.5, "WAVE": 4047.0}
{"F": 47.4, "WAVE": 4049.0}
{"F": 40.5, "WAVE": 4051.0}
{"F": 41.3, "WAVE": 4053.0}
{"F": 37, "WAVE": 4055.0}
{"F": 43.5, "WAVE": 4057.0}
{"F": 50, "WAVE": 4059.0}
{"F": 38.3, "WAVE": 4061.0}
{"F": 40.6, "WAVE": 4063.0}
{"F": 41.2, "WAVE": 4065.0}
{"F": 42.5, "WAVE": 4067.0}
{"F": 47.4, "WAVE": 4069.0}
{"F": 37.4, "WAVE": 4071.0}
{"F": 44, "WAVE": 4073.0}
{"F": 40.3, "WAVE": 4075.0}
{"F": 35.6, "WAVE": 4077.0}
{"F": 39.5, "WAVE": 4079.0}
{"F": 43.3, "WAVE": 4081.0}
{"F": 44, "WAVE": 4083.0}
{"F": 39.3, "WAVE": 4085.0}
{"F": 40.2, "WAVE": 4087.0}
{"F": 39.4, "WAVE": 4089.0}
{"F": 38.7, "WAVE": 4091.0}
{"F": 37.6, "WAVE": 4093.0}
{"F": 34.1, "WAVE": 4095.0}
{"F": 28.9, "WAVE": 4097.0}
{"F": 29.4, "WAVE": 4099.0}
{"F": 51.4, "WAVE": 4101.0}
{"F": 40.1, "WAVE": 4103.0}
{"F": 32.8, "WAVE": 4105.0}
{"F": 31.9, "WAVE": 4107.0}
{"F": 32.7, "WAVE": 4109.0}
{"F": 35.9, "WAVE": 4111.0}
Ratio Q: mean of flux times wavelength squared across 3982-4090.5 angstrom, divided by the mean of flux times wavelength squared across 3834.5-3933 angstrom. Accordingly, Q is 1.22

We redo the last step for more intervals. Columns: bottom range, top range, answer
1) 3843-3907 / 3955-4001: 1.03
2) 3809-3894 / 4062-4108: 1.21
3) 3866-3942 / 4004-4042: 1.24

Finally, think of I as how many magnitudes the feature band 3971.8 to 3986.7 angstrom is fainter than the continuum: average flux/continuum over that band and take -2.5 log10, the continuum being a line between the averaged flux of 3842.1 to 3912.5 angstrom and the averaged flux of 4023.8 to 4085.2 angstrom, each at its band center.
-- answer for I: 0.12 mag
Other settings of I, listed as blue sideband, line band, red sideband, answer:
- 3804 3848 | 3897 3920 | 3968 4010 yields -0.059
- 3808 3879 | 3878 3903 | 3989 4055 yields 0.123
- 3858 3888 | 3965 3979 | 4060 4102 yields 0.260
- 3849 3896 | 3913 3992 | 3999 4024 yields 0.149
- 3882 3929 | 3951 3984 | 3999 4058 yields 0.158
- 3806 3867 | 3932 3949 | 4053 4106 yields 0.105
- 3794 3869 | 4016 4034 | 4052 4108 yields -0.100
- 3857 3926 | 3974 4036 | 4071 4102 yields -0.086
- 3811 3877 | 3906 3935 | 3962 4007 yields -0.018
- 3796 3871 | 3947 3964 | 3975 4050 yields 0.069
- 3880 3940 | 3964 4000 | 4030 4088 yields 0.047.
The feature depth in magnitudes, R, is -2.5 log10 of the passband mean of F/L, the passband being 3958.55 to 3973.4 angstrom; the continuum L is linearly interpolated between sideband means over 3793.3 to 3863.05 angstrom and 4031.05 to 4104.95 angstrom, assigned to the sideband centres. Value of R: 0.218 mag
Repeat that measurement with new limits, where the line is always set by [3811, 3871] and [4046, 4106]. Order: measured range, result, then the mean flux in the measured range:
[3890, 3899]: 0.14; 32.9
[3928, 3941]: 0.24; 30.5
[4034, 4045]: -0.07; 42.3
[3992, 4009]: -0.11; 43.3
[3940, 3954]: -0.04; 39.5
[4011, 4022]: -0.15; 45.2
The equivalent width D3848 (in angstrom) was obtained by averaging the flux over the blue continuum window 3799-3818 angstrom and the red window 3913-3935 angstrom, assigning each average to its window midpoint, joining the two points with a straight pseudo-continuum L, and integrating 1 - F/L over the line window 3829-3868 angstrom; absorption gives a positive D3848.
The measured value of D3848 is 1.7 angstrom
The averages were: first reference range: 37.4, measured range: 35.5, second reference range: 36.7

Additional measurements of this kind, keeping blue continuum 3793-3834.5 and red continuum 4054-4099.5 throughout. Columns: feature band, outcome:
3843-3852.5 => -0.8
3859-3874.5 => -3.2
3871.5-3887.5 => 0.0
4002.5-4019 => -2.6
